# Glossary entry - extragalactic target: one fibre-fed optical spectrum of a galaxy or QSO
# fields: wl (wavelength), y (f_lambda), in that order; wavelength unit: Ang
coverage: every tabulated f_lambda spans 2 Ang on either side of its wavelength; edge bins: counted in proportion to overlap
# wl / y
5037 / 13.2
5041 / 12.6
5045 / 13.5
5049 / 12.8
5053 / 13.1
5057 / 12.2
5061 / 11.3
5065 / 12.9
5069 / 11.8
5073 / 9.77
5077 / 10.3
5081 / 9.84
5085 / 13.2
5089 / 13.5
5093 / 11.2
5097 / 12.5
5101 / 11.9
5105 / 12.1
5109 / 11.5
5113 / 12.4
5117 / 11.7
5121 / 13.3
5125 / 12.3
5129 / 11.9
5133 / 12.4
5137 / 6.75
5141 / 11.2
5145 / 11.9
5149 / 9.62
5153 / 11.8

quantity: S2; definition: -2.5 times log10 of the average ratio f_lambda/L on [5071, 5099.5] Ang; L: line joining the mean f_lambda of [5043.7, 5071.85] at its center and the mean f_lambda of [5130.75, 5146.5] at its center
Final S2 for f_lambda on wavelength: 0.03 mag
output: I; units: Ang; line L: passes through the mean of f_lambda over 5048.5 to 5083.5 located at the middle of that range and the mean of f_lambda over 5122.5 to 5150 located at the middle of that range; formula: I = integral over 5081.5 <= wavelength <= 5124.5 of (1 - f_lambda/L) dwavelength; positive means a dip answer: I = -3.9 Ang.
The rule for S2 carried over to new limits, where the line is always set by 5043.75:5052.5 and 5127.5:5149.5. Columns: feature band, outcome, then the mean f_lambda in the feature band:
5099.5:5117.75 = -0.043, 11.9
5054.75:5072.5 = 0.073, 11.9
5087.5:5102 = -0.037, 12.3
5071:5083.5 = 0.216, 10.1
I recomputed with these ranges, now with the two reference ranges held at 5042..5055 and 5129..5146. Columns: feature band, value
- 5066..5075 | 1.06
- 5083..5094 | -0.71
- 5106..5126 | -1.79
